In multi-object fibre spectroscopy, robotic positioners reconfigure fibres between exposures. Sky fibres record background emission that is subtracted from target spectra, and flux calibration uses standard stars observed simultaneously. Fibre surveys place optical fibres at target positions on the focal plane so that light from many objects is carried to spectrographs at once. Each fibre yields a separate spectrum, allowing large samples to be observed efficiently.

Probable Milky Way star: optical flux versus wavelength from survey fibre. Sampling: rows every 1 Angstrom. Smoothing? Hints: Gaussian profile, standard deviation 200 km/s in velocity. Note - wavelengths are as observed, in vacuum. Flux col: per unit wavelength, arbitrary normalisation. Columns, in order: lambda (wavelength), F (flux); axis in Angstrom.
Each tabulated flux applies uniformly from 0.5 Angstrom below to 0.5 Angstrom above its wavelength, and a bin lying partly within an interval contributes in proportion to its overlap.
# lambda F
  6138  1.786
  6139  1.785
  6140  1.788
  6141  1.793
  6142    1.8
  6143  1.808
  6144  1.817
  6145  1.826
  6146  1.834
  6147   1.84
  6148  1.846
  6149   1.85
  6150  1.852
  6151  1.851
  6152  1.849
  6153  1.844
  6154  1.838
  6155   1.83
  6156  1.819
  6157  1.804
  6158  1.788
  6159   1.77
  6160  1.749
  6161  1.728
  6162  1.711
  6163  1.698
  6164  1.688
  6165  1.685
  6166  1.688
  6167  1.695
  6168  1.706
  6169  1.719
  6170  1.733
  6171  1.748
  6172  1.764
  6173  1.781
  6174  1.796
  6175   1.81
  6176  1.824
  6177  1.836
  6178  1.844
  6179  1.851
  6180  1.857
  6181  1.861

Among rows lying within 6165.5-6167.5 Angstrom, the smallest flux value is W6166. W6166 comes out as 1.688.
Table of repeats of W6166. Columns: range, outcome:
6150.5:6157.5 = 1.804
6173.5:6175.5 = 1.796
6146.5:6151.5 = 1.84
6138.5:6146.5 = 1.785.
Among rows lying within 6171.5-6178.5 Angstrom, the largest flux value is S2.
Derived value 1.844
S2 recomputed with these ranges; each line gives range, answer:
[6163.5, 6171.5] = 1.748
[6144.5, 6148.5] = 1.846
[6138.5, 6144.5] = 1.817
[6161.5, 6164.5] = 1.711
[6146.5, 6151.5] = 1.852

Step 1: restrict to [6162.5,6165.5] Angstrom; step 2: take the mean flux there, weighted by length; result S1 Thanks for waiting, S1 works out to 1.69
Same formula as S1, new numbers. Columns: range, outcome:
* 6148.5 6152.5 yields 1.85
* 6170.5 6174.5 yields 1.77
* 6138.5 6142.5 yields 1.79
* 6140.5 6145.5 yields 1.81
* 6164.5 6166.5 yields 1.69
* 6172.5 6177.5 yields 1.81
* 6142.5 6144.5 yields 1.81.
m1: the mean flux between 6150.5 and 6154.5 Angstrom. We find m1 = 1.85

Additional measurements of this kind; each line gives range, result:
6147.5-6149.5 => 1.85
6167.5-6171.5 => 1.73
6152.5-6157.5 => 1.83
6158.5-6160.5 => 1.76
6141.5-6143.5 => 1.8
